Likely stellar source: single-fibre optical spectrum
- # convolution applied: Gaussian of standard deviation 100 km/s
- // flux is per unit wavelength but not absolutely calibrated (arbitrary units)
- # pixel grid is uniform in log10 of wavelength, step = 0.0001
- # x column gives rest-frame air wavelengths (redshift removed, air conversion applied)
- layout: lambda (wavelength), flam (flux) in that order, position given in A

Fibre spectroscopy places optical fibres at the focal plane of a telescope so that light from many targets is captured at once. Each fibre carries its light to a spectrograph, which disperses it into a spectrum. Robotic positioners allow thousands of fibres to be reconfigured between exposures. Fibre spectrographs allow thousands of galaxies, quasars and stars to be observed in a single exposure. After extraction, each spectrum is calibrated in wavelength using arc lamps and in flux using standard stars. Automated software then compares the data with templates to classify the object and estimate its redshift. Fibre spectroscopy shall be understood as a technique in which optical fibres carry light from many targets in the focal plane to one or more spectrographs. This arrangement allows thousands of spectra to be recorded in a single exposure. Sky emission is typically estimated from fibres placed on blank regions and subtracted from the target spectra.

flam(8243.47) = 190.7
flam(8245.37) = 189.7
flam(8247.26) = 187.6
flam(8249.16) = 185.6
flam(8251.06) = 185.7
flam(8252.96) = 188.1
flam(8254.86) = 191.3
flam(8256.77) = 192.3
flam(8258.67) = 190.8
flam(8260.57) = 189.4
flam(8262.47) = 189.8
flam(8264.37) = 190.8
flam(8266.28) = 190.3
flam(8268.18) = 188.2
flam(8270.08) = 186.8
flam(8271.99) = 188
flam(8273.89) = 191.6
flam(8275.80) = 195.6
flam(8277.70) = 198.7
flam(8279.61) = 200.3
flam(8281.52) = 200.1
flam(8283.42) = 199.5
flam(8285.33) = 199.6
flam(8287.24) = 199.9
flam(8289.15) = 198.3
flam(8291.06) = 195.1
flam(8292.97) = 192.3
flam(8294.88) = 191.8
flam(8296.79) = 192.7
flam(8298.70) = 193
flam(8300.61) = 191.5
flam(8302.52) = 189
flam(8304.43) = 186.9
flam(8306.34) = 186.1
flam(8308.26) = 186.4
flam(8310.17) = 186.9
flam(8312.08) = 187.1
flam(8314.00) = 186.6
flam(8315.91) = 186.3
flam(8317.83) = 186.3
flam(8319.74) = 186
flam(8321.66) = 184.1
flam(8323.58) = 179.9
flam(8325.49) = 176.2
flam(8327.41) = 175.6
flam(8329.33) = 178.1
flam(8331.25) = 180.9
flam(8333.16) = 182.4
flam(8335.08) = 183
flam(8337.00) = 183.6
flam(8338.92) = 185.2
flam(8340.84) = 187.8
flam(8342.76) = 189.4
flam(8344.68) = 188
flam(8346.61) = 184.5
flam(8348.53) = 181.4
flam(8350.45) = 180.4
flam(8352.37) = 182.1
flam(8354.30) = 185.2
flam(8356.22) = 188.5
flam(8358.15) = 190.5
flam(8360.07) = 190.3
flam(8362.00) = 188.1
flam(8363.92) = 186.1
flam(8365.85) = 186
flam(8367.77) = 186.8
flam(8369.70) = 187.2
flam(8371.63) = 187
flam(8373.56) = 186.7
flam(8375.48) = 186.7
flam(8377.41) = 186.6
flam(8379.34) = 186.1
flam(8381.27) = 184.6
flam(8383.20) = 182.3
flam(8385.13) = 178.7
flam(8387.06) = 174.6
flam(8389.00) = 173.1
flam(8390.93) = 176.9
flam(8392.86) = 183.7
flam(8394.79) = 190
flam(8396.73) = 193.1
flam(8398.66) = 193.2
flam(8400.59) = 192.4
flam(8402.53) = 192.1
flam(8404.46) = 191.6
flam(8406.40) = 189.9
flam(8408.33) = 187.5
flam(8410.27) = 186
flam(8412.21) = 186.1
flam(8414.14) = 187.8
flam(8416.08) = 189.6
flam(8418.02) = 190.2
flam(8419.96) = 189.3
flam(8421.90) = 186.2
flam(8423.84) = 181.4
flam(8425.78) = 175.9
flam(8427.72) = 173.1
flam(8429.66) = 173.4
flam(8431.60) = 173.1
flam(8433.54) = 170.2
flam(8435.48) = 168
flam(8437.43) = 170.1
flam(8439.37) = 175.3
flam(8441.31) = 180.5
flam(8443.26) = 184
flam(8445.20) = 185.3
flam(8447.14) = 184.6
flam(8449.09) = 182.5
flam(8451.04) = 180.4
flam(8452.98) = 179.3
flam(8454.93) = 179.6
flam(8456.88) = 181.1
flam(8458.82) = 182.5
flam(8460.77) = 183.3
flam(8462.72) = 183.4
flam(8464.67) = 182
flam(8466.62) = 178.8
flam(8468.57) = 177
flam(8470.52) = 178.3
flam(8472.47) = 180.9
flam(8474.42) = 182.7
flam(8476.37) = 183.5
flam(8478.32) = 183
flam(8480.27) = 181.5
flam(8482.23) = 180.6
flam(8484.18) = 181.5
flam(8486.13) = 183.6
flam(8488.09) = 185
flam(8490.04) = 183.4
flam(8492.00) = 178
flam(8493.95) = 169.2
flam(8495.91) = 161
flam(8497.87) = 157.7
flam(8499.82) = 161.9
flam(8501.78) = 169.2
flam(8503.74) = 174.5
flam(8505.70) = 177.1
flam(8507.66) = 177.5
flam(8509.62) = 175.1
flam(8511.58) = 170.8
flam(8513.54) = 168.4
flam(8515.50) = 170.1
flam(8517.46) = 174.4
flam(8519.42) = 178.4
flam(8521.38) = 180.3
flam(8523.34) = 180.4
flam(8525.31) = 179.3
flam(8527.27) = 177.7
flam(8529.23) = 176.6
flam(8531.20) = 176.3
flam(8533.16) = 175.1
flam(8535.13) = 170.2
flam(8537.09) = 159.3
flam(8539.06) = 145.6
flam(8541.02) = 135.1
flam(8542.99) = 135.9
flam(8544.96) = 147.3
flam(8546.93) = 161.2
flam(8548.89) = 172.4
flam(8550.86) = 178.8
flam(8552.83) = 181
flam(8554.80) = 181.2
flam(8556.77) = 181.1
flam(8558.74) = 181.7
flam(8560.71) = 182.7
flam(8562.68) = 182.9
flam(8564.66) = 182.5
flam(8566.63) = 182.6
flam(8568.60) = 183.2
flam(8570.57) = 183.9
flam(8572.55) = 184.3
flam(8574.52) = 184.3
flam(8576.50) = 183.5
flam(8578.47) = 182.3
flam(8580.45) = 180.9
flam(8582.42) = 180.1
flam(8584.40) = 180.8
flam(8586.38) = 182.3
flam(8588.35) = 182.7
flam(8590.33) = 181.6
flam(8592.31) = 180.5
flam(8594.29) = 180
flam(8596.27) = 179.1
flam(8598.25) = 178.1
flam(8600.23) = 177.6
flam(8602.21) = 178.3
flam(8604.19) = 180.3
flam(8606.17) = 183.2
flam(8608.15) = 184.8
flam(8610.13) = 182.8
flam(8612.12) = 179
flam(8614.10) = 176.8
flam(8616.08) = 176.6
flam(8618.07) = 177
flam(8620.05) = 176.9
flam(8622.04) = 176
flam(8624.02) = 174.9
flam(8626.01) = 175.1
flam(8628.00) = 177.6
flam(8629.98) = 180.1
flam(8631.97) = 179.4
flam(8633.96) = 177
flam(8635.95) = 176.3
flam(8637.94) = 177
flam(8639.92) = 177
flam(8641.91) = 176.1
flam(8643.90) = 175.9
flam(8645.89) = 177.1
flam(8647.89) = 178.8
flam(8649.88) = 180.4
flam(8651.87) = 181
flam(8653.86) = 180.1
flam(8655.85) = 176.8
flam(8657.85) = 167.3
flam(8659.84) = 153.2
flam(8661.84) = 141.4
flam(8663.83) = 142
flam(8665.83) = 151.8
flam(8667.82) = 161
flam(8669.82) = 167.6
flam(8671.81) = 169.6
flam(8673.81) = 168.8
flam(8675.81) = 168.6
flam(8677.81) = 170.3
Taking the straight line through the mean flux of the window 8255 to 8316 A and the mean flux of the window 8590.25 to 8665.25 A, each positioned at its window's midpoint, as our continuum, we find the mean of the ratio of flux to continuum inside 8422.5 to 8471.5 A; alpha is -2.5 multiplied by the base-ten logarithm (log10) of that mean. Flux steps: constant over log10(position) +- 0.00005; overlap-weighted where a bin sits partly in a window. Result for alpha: 0.03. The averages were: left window 192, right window 175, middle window 179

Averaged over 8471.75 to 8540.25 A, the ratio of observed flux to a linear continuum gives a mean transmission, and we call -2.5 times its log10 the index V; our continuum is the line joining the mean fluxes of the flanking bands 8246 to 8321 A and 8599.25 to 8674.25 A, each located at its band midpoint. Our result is 0.034 mag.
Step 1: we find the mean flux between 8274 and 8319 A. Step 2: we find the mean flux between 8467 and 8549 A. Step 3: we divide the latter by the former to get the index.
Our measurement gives 0.89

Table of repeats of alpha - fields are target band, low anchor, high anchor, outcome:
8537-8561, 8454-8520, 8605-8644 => 0.082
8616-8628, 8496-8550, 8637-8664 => -0.036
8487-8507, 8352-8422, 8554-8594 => 0.075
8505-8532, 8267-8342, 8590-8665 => 0.025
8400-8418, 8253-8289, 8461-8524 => -0.036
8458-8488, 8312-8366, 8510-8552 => -0.055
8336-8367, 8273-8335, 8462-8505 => 0.000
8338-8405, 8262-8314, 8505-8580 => 0.002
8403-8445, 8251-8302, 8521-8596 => 0.013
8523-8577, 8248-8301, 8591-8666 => 0.037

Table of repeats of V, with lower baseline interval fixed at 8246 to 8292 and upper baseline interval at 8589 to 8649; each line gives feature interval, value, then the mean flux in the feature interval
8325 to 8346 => 0.04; 183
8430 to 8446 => 0.06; 176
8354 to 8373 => 0.01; 188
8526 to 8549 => 0.13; 161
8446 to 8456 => 0.02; 181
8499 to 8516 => 0.07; 172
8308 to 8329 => 0.04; 184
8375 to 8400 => 0.02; 184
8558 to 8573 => -0.01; 183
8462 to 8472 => 0.03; 180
